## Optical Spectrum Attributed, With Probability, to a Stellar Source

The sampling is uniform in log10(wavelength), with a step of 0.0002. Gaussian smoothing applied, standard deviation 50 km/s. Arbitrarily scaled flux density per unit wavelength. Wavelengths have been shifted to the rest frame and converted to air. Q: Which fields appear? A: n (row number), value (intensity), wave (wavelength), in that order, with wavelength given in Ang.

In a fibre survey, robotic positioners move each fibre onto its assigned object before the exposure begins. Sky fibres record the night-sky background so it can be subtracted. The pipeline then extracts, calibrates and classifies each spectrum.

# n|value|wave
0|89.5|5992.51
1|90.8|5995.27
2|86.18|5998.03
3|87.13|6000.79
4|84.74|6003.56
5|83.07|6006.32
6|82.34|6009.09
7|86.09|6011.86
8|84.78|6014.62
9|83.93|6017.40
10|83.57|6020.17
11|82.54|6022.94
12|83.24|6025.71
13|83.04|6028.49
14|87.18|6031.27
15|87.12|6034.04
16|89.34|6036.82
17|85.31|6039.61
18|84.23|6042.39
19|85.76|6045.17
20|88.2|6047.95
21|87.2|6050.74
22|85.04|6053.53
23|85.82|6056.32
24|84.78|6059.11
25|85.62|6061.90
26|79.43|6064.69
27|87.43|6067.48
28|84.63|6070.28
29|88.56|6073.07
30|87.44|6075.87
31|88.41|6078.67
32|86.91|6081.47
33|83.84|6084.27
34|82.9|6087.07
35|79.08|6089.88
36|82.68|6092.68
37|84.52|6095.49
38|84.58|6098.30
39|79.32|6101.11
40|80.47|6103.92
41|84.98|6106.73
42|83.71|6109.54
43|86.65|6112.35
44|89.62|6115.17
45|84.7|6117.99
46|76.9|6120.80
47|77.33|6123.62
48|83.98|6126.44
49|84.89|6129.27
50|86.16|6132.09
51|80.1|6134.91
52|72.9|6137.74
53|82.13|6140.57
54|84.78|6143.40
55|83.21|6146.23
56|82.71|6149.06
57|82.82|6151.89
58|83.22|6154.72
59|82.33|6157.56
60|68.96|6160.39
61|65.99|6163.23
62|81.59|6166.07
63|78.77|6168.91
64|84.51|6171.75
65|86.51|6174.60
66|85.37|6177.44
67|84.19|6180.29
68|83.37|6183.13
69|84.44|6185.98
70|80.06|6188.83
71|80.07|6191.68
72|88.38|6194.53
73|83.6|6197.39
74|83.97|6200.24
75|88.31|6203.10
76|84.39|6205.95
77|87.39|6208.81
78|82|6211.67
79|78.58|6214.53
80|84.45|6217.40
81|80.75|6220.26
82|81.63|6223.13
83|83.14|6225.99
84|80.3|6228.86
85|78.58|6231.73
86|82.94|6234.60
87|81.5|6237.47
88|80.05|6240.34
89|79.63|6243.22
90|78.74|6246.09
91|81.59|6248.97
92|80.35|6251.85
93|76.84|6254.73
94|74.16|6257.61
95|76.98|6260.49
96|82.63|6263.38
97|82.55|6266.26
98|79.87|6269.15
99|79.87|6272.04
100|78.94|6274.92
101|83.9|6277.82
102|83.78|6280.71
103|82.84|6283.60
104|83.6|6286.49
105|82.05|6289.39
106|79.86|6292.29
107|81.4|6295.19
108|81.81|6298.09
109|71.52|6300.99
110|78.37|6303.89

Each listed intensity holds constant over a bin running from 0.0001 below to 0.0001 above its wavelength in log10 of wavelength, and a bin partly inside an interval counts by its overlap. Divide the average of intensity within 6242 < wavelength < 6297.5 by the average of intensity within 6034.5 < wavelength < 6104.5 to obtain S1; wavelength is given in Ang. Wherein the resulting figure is 0.95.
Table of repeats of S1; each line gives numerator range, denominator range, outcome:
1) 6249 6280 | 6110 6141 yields 0.97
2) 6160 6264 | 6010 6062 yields 0.95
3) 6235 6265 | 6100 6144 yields 0.96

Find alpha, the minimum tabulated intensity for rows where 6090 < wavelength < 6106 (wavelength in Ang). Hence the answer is 79.32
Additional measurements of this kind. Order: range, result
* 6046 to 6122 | 76.9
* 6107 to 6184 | 65.99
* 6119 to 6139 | 72.9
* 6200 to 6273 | 74.16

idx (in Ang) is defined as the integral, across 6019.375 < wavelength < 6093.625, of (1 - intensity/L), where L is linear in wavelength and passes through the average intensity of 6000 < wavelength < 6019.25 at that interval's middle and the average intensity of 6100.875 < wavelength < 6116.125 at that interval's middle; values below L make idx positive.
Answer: -0.7 Ang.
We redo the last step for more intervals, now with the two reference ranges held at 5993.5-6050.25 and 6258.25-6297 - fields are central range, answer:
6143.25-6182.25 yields 1.0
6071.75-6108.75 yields 0.1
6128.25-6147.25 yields 0.4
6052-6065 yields 0.0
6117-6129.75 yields 0.4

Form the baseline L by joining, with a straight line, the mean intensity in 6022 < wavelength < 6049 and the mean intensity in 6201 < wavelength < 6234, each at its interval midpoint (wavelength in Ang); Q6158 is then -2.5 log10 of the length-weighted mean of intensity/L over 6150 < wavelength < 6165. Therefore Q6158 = 0.09 mag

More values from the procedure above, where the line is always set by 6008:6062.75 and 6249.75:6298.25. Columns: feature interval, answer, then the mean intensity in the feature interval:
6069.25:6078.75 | -0.03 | 87.2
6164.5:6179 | -0.01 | 83.1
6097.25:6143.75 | 0.02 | 82.5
